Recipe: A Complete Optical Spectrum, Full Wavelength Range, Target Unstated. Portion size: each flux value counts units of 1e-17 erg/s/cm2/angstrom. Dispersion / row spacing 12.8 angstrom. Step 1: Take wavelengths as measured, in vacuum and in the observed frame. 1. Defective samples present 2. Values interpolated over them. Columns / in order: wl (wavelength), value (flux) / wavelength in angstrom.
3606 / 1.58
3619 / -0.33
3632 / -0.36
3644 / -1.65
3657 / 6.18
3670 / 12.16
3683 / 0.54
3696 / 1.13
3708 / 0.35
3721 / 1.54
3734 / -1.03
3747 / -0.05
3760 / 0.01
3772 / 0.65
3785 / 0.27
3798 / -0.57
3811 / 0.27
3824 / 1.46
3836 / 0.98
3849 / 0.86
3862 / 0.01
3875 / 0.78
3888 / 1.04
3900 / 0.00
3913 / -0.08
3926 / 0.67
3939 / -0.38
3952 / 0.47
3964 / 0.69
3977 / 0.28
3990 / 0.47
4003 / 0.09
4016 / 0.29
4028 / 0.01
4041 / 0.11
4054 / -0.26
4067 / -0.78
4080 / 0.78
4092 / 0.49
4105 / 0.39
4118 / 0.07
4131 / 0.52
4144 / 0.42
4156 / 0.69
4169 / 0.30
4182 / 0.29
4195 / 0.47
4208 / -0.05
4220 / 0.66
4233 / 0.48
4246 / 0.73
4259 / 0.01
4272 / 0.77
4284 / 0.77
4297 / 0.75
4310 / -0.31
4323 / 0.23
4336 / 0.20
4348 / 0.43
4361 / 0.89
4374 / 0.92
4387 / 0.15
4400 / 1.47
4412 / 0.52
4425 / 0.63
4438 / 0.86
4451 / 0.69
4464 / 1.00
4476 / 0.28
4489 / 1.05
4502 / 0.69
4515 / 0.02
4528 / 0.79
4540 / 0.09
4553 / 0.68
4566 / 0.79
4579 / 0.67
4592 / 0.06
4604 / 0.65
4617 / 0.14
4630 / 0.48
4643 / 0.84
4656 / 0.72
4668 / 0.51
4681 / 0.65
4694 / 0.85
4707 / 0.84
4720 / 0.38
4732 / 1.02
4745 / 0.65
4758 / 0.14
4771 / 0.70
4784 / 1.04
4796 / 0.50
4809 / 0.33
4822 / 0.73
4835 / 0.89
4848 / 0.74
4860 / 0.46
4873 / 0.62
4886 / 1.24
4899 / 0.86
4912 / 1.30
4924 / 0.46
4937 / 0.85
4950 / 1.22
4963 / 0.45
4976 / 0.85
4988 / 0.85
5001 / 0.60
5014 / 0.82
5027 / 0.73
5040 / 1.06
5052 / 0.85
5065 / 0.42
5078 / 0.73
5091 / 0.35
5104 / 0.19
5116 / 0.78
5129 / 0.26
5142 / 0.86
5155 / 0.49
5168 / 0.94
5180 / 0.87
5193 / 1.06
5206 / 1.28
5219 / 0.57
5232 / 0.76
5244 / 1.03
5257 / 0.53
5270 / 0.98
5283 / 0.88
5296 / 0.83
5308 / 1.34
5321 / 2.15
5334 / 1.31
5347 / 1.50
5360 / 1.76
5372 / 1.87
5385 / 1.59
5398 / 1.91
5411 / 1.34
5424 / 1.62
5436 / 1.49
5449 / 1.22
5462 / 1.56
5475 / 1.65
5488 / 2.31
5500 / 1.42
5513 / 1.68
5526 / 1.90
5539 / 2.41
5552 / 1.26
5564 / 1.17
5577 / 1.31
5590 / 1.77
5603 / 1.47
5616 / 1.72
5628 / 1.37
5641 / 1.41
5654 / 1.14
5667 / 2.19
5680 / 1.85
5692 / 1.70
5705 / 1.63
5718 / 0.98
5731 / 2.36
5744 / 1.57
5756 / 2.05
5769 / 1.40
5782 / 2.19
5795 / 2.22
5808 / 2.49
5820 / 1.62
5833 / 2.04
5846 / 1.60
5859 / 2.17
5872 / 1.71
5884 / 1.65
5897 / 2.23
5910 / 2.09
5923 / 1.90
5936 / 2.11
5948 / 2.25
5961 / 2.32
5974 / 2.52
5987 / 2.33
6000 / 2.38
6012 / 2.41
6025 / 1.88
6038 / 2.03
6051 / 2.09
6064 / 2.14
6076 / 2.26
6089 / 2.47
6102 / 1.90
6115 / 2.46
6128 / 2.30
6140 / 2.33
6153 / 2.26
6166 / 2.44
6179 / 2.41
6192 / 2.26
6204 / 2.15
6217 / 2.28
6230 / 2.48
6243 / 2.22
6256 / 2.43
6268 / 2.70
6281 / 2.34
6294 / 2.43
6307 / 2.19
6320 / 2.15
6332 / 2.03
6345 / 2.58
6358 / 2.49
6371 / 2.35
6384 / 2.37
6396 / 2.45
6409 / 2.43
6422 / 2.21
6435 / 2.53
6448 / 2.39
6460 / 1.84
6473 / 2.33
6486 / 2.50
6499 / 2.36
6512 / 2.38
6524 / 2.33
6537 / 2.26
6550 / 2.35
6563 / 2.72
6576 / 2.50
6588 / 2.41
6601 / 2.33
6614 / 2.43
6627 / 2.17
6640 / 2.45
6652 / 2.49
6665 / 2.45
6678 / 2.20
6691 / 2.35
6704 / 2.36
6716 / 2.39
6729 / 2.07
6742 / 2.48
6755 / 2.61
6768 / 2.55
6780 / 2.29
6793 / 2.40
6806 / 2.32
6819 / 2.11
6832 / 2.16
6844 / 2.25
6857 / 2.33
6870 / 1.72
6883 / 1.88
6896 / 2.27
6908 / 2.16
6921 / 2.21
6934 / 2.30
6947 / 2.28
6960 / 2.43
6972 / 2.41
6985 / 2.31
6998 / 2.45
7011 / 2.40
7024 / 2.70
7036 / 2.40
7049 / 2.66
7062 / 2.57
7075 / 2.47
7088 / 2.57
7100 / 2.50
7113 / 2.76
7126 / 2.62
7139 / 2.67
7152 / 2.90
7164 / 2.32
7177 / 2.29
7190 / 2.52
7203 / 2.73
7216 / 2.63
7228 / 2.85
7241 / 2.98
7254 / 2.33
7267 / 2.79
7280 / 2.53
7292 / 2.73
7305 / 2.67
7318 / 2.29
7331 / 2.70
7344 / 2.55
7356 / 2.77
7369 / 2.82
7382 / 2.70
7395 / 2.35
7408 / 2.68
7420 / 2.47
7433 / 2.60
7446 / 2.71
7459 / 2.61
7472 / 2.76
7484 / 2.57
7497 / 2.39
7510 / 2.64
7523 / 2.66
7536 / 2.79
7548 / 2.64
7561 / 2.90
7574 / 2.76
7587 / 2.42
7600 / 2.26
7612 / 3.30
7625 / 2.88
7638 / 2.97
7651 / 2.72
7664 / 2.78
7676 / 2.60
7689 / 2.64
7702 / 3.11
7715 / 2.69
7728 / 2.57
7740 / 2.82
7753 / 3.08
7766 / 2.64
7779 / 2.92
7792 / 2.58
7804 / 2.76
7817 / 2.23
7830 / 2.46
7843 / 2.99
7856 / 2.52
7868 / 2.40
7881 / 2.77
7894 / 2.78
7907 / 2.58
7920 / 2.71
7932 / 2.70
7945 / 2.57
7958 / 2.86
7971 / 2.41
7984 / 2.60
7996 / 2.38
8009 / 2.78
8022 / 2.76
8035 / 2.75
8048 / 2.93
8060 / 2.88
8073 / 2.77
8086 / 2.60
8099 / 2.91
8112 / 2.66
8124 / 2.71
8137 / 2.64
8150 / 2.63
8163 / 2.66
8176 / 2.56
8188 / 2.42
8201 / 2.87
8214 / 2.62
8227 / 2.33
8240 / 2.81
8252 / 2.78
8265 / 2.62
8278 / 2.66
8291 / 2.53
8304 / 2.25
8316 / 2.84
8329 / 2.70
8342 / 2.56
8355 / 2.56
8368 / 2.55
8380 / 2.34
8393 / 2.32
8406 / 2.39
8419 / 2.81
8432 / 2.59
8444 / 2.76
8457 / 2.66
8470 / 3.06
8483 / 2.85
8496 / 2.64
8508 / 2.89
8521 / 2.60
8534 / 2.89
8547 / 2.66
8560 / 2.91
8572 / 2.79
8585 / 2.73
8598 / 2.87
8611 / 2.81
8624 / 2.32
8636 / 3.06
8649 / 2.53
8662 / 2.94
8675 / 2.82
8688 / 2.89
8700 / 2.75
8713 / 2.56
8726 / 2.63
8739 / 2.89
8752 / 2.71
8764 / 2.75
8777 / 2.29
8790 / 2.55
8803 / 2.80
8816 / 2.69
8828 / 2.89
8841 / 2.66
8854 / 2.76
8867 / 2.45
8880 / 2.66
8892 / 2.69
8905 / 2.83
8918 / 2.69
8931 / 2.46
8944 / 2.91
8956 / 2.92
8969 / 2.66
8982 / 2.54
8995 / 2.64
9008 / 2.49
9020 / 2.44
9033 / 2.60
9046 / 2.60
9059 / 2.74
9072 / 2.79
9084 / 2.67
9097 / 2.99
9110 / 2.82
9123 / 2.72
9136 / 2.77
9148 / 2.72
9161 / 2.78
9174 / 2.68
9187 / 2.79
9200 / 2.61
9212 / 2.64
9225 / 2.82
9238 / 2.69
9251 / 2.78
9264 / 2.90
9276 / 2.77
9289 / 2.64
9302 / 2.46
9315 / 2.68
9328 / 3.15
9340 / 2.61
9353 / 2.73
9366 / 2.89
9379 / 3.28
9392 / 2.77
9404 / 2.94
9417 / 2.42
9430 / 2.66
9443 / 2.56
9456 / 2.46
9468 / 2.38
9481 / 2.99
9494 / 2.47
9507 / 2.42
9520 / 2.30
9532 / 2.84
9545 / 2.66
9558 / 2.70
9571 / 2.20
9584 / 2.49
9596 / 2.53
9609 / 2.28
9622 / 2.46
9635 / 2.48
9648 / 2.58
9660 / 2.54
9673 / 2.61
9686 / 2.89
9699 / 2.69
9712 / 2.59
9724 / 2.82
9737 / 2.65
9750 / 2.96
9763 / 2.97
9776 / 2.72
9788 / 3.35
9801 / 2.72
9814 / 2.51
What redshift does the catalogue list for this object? 0.33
